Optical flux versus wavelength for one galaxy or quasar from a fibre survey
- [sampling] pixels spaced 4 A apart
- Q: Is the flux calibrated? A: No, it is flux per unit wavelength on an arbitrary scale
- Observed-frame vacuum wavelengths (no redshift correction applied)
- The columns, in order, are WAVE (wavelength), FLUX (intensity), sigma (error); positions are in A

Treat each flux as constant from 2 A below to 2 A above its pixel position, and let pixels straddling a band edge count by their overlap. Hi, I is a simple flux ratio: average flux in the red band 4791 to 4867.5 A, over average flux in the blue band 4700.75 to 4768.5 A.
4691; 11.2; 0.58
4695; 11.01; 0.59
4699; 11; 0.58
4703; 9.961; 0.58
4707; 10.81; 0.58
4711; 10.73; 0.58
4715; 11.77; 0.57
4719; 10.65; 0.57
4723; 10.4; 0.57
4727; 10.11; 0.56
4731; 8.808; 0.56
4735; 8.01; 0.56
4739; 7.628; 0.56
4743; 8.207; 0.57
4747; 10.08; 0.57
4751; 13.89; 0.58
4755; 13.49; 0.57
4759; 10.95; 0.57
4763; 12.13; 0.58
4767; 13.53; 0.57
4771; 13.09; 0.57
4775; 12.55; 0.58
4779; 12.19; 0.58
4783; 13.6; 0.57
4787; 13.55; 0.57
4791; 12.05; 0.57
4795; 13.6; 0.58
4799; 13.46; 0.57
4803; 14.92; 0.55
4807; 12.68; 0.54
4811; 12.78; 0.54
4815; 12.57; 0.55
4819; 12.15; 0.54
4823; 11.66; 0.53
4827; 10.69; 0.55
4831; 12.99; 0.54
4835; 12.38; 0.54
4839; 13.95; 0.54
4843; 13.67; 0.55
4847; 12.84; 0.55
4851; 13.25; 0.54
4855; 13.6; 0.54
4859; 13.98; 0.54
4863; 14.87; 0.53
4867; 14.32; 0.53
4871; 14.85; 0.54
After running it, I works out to 1.2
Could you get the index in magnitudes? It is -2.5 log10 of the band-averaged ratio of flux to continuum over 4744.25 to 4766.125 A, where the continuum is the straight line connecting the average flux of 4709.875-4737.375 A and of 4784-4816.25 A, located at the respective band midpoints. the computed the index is -0.07 mag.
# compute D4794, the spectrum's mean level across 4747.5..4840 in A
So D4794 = 12.8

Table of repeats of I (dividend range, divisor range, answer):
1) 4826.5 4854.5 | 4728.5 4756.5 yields 1.30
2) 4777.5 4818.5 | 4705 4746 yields 1.35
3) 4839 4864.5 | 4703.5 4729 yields 1.28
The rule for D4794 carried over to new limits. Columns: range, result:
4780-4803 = 13.4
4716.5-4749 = 9.28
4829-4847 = 13.2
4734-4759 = 10.4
